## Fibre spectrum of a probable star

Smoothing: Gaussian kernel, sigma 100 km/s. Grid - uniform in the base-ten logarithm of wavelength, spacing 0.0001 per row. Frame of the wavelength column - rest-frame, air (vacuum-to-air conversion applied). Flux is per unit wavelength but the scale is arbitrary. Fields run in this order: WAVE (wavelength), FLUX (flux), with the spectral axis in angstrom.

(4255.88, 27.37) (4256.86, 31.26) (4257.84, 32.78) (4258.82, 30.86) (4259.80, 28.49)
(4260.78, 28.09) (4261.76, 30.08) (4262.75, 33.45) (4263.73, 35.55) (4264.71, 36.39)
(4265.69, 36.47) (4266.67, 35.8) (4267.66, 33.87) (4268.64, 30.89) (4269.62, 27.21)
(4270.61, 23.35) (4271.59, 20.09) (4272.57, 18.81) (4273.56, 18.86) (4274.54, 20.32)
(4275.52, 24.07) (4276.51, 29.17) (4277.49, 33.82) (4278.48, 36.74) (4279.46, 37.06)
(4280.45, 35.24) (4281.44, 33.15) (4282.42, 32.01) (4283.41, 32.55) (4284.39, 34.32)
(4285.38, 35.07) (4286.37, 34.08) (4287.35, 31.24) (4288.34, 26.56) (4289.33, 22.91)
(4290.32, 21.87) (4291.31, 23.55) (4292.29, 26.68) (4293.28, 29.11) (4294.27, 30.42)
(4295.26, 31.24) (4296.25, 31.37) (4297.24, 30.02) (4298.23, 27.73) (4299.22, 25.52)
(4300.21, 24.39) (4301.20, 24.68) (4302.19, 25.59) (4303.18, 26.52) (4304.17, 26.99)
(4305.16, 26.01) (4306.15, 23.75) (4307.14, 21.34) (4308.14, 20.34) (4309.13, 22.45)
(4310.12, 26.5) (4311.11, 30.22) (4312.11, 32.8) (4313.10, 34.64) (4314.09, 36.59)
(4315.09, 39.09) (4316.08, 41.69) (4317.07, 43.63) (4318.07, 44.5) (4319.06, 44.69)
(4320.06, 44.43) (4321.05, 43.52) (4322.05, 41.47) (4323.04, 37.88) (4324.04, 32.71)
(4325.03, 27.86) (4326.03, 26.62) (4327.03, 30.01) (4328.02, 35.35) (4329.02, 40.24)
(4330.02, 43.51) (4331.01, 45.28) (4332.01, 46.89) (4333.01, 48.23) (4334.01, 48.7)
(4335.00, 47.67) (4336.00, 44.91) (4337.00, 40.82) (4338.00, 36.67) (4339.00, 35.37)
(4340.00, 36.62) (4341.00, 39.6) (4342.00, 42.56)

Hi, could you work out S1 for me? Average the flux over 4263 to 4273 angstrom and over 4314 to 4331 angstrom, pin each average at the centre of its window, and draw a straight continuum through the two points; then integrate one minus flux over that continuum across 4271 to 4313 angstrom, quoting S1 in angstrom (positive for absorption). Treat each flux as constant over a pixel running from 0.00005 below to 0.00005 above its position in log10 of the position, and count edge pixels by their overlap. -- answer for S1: 7.4 angstrom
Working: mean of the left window 30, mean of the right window 38.7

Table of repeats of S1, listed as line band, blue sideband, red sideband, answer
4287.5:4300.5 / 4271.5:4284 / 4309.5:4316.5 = 1.7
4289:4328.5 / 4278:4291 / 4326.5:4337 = 7.0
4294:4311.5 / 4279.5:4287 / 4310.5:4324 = 5.0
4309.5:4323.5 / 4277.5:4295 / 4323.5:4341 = -0.8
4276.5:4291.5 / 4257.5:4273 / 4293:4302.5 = -1.3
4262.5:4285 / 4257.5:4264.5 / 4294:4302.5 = -0.1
